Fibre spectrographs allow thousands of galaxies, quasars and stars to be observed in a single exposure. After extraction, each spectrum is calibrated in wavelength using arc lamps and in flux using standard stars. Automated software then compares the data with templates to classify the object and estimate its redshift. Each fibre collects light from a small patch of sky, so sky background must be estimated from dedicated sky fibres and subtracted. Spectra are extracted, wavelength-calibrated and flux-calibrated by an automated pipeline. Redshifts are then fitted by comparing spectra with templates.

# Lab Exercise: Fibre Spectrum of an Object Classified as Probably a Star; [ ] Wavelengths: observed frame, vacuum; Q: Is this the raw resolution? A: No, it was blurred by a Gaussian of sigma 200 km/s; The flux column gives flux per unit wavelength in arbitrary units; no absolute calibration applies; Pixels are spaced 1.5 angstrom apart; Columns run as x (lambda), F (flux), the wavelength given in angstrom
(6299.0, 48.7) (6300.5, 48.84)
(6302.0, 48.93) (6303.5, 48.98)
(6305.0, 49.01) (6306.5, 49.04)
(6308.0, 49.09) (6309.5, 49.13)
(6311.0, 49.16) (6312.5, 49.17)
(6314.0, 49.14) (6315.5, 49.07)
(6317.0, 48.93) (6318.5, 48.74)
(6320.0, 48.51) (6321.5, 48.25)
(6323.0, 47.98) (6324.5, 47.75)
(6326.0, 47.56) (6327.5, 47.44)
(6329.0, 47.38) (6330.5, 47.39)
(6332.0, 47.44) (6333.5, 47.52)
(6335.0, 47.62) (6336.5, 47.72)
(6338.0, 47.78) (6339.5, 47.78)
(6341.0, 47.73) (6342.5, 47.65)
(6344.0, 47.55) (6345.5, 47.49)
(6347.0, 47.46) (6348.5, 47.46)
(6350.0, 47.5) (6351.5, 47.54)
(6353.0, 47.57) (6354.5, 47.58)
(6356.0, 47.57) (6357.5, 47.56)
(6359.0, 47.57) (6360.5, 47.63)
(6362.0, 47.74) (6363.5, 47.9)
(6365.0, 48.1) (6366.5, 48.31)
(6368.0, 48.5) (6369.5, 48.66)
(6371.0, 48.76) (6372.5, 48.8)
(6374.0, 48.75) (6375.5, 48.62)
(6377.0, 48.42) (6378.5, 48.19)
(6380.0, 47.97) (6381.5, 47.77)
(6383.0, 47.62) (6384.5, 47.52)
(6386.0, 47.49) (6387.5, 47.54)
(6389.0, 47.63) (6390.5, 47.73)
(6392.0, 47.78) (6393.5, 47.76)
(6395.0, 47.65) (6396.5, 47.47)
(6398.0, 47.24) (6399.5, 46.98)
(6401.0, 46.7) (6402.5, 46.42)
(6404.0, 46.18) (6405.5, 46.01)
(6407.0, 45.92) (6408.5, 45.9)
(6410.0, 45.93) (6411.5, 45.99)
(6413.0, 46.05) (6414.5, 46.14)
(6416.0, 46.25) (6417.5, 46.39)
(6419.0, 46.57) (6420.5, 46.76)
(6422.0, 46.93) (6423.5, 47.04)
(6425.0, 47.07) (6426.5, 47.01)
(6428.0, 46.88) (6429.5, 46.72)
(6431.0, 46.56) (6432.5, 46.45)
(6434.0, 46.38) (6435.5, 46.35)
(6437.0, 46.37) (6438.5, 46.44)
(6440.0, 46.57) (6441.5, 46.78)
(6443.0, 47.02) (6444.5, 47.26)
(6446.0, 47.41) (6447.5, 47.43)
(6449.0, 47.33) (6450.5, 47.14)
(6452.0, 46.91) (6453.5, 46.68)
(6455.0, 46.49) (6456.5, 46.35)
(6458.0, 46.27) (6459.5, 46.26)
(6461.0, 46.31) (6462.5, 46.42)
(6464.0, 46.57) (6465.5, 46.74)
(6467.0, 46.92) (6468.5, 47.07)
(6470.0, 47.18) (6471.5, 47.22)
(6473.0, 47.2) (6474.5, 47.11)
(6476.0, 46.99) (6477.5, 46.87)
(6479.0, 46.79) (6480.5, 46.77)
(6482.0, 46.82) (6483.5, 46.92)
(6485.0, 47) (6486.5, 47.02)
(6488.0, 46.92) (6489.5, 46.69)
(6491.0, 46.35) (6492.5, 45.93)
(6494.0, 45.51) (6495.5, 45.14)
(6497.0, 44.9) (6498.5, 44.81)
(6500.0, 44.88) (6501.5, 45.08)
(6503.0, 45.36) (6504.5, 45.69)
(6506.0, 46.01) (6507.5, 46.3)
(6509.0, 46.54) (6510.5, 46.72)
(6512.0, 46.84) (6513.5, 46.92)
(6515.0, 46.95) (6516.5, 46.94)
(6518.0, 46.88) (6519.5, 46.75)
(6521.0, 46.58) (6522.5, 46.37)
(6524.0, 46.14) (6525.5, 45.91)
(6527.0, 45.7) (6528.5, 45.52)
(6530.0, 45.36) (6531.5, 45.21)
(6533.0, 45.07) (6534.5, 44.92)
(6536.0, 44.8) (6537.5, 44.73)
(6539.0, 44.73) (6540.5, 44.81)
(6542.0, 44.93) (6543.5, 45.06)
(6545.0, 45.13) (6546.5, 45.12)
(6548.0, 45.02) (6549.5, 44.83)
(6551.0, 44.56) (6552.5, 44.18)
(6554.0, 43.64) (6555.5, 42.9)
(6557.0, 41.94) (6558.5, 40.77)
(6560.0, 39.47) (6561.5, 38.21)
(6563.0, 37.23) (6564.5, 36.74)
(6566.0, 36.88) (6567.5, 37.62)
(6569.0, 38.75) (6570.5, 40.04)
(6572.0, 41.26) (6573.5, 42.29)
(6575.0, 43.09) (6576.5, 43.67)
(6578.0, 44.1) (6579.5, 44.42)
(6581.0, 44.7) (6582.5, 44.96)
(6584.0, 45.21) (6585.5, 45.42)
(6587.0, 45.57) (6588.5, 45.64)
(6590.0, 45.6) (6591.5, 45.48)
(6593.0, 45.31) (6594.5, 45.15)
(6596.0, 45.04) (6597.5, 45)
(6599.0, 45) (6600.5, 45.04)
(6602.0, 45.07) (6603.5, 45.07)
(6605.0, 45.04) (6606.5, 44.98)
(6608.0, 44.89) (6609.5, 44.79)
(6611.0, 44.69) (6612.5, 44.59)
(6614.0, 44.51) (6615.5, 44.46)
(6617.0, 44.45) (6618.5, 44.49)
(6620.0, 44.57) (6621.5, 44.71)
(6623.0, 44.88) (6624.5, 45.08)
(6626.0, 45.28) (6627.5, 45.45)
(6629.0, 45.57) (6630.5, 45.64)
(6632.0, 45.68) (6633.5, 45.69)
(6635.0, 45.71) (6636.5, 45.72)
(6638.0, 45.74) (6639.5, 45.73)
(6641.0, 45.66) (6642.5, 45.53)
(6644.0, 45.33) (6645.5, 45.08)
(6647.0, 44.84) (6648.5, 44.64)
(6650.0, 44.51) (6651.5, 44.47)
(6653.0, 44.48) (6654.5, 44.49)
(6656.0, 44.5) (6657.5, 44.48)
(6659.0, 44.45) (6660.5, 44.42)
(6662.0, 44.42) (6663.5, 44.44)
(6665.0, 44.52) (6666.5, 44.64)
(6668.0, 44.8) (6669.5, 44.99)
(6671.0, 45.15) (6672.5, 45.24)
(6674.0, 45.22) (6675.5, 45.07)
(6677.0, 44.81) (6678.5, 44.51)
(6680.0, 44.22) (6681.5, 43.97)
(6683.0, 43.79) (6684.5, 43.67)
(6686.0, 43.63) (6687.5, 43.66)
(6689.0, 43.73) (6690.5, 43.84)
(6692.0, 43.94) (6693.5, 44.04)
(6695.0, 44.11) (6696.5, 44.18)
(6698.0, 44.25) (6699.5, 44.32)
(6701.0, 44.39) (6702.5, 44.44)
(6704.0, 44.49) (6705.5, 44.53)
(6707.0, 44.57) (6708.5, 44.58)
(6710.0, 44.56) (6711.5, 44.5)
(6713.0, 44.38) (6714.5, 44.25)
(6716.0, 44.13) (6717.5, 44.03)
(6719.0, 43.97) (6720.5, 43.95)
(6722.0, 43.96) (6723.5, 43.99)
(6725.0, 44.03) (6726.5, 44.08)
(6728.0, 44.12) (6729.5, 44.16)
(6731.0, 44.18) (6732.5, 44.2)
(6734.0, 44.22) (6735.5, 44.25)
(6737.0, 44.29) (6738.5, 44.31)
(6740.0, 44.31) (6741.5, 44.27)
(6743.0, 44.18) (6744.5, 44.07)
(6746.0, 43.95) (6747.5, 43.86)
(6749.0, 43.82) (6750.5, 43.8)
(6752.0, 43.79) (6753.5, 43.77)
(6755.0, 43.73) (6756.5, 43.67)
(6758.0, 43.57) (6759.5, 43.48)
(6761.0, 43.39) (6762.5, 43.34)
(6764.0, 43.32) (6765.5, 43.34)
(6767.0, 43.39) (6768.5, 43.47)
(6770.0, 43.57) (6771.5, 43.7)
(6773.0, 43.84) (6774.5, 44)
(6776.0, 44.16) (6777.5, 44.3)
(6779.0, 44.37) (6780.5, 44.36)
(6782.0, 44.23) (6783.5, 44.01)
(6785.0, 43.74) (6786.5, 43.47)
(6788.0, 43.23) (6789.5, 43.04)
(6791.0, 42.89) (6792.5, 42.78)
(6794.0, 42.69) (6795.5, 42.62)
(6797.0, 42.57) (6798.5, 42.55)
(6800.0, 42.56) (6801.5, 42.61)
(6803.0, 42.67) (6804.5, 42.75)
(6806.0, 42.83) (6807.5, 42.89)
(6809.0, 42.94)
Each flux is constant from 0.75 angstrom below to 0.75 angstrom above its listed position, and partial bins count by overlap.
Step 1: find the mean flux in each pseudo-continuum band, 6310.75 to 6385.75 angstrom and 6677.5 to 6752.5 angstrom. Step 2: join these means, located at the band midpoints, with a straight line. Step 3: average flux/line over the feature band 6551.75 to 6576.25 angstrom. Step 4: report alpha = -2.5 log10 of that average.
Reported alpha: 0.13 mag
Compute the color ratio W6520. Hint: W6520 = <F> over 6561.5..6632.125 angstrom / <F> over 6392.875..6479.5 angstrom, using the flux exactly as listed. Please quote 0.94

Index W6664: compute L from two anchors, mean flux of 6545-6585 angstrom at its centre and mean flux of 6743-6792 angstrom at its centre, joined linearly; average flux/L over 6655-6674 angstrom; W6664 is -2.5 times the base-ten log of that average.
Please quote -0.05 mag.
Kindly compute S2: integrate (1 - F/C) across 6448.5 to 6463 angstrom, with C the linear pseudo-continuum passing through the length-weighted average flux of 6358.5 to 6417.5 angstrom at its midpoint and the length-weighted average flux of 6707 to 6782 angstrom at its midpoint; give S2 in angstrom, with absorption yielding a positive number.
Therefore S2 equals 0.0 angstrom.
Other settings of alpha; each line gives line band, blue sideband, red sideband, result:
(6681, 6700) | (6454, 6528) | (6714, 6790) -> 0.014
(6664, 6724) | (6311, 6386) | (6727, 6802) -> 0.002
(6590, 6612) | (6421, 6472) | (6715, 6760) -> 0.006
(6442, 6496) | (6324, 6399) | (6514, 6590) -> -0.029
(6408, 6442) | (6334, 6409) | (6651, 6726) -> 0.013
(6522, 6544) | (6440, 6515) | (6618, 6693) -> 0.017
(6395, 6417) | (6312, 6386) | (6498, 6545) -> 0.019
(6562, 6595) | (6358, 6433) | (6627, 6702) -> 0.071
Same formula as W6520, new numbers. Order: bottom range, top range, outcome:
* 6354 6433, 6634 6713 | 0.94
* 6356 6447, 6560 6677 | 0.94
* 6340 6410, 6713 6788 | 0.92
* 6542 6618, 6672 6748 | 1.02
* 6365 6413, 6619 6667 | 0.95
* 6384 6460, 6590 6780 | 0.95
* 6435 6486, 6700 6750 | 0.94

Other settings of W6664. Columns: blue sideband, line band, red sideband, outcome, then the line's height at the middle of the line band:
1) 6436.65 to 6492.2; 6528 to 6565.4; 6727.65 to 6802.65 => 0.06 mag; 46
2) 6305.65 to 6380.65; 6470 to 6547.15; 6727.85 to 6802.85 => 0.01 mag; 46.4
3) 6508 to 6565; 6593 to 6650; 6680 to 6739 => -0.02 mag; 44.3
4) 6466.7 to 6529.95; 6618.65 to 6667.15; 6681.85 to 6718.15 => -0.01 mag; 44.8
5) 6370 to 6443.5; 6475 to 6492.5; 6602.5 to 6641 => -0.01 mag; 46.4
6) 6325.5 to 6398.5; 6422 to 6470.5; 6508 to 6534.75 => 0.00 mag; 47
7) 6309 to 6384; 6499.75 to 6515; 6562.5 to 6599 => -0.04 mag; 44.5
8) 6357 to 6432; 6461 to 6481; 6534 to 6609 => -0.03 mag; 45.6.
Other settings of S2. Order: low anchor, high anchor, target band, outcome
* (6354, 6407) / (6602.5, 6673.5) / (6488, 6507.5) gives 0.3 angstrom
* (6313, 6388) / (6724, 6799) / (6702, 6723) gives 0.0 angstrom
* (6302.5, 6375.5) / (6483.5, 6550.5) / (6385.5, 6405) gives 0.0 angstrom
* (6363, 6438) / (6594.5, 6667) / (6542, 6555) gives 0.3 angstrom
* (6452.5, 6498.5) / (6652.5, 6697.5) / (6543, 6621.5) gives 3.3 angstrom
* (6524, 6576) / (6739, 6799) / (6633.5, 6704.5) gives -2.2 angstrom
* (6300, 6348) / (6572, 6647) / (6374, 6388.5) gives -0.1 angstrom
